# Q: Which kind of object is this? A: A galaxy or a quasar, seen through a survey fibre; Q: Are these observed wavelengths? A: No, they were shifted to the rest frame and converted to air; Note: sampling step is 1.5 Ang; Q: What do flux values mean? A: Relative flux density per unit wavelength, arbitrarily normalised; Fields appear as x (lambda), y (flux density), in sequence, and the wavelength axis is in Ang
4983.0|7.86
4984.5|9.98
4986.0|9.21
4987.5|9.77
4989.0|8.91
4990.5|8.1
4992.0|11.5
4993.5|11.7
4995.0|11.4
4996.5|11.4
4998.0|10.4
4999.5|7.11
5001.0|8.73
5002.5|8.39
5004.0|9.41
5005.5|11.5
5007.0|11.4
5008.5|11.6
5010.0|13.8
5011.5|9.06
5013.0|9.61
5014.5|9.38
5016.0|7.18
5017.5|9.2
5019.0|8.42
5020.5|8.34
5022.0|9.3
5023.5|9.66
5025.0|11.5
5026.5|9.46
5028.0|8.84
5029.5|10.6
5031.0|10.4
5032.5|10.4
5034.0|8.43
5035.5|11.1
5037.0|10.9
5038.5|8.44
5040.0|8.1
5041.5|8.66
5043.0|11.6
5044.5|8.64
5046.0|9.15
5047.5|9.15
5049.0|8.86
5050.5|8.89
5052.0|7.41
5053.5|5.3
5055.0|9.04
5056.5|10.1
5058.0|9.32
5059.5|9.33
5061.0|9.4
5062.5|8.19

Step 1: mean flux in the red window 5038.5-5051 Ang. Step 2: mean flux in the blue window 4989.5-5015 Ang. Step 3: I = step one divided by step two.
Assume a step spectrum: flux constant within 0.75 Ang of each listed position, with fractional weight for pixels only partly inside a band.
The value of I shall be 0.89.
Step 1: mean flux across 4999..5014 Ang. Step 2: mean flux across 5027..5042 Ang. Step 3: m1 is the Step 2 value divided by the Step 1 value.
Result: 0.95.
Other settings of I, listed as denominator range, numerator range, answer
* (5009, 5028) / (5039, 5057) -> 0.91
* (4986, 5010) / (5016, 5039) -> 0.94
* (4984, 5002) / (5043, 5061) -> 0.90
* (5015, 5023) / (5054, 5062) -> 1.08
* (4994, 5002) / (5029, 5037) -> 1.04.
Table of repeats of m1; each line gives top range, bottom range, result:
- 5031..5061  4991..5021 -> 0.92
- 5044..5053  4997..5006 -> 0.93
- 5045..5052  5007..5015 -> 0.82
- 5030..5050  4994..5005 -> 0.99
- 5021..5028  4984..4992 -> 1.04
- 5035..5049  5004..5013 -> 0.85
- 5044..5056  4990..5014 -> 0.81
